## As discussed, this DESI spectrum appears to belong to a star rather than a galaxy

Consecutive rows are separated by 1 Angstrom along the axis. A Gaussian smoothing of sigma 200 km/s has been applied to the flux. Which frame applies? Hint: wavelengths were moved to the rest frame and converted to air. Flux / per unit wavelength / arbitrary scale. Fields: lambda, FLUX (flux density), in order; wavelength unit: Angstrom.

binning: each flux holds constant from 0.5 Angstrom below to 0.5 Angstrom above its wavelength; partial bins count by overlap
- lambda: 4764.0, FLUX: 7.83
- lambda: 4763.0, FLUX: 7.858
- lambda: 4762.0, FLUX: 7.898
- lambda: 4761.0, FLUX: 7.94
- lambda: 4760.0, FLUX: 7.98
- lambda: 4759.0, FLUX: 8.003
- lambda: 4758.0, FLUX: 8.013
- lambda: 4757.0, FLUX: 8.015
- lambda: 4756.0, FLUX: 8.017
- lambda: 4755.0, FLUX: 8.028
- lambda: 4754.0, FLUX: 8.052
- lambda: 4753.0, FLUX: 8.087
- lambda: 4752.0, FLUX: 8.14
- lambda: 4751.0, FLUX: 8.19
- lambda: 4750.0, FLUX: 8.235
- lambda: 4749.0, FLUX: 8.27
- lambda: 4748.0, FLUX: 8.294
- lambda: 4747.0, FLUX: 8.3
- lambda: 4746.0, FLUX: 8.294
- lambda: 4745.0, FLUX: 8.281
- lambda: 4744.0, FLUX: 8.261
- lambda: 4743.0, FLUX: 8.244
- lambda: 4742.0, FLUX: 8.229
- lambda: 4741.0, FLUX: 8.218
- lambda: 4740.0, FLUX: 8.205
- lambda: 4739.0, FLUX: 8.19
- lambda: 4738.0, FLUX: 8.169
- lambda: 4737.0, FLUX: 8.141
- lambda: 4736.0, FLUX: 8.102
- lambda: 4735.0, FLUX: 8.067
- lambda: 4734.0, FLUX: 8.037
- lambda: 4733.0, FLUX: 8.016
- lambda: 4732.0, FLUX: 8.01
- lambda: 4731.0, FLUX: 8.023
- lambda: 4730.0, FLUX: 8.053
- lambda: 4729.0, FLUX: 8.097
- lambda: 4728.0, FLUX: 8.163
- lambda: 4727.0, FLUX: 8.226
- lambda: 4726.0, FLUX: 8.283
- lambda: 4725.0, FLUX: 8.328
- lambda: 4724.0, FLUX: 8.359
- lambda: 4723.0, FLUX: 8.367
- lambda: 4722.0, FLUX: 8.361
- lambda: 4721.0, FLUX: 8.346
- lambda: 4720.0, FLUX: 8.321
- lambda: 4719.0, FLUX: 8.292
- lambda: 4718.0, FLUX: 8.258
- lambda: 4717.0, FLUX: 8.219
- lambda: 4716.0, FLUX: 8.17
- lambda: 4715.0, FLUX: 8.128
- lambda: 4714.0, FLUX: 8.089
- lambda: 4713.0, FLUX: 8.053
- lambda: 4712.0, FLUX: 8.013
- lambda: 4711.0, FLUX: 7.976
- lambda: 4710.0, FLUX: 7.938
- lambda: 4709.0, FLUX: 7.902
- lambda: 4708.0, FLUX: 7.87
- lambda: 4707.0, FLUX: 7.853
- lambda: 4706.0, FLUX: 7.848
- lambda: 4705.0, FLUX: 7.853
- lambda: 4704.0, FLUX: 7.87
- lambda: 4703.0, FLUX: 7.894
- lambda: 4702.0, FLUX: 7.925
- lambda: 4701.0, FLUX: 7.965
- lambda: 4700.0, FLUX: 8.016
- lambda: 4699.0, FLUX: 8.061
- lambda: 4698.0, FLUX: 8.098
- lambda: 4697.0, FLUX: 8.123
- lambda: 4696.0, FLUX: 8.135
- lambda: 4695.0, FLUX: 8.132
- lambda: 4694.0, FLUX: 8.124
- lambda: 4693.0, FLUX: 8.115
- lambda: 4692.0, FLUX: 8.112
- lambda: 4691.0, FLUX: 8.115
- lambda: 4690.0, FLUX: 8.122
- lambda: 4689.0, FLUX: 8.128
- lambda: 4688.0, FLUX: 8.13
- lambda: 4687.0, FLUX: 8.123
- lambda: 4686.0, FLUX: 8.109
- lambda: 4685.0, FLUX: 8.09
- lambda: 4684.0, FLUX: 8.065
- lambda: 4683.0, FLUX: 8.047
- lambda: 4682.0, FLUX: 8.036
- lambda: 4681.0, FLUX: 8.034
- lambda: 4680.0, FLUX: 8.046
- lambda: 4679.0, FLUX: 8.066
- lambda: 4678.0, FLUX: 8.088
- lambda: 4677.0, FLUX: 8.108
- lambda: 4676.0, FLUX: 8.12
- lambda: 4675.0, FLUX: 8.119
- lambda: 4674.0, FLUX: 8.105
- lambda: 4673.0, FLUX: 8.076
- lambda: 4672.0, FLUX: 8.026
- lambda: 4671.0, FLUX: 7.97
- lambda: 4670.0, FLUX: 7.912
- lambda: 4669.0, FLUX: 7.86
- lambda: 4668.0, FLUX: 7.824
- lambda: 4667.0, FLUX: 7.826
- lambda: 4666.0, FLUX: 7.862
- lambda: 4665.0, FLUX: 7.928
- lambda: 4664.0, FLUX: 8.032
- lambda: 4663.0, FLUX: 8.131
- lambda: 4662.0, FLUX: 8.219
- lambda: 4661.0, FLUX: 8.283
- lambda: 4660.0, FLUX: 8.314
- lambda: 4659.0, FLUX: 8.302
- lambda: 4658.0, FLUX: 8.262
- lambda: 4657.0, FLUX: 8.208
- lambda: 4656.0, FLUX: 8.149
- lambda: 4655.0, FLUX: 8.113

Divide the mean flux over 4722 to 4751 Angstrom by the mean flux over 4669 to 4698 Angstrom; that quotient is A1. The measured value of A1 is 1.01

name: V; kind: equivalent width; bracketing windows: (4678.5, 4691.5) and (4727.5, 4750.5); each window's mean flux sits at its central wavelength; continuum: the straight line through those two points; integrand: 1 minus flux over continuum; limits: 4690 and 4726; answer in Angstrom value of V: 0.12 Angstrom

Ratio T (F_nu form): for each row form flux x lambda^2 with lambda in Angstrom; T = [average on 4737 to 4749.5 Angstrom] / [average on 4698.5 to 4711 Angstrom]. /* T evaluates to 1.1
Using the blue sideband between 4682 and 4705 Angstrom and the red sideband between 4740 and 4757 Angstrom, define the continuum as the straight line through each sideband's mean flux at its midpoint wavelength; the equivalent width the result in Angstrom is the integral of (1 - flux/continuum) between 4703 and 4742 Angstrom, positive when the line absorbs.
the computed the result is 0.1 Angstrom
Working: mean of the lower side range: 8.06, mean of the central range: 8.11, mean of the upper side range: 8.19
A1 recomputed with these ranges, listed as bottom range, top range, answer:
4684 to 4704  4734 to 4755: 1.01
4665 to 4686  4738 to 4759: 1.02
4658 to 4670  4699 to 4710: 0.98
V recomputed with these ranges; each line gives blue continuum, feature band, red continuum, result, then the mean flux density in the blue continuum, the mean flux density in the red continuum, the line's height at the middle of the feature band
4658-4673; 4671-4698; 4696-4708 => -0.3 Angstrom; 8.04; 7.96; 8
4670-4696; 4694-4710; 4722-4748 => 0.3 Angstrom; 8.09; 8.19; 8.12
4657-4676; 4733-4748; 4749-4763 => -0.3 Angstrom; 8.06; 8.05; 8.05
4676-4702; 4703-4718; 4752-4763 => 0.1 Angstrom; 8.09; 8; 8.06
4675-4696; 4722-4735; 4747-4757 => -0.1 Angstrom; 8.1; 8.15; 8.13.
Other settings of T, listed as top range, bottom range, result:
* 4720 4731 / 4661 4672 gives 1.06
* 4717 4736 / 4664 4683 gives 1.05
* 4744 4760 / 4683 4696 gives 1.03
